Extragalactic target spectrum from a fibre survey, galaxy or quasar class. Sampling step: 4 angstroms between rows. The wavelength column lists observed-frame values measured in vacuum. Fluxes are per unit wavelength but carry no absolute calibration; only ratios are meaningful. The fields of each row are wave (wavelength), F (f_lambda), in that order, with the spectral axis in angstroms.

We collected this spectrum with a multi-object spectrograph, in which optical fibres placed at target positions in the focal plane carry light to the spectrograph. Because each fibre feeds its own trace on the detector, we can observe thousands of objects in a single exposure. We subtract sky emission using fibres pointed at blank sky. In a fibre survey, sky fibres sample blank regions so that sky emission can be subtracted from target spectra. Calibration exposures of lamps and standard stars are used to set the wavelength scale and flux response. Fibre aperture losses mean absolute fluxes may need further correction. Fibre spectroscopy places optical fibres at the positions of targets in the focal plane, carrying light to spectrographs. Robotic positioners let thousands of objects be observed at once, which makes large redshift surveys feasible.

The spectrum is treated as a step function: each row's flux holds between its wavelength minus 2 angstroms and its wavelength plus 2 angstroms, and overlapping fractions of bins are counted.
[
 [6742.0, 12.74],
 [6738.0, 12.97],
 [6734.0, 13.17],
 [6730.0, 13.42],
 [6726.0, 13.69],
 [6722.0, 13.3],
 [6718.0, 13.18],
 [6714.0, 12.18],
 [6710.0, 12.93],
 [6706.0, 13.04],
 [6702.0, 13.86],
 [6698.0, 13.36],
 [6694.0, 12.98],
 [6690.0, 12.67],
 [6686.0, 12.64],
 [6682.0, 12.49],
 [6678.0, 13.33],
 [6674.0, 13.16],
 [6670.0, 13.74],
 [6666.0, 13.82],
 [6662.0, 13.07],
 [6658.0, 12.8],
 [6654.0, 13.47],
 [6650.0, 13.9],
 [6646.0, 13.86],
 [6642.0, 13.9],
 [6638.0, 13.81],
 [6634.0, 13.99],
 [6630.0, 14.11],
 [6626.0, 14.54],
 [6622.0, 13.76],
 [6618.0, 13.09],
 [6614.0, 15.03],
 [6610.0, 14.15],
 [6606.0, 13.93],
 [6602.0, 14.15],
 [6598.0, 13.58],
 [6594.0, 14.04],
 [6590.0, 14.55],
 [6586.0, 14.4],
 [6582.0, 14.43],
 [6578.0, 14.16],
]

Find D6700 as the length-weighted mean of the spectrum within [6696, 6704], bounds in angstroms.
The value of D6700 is 13.6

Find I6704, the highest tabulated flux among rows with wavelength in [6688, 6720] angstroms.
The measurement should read 13.86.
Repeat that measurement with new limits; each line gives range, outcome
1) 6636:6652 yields 13.9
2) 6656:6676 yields 13.82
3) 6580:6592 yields 14.55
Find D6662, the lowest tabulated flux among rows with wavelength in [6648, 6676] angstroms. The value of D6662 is 12.8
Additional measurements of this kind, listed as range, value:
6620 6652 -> 13.76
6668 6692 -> 12.49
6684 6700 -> 12.64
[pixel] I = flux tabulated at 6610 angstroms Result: 14.15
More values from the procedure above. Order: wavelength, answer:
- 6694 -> 12.98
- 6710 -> 12.93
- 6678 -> 13.33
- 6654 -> 13.47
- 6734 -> 13.17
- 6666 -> 13.82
